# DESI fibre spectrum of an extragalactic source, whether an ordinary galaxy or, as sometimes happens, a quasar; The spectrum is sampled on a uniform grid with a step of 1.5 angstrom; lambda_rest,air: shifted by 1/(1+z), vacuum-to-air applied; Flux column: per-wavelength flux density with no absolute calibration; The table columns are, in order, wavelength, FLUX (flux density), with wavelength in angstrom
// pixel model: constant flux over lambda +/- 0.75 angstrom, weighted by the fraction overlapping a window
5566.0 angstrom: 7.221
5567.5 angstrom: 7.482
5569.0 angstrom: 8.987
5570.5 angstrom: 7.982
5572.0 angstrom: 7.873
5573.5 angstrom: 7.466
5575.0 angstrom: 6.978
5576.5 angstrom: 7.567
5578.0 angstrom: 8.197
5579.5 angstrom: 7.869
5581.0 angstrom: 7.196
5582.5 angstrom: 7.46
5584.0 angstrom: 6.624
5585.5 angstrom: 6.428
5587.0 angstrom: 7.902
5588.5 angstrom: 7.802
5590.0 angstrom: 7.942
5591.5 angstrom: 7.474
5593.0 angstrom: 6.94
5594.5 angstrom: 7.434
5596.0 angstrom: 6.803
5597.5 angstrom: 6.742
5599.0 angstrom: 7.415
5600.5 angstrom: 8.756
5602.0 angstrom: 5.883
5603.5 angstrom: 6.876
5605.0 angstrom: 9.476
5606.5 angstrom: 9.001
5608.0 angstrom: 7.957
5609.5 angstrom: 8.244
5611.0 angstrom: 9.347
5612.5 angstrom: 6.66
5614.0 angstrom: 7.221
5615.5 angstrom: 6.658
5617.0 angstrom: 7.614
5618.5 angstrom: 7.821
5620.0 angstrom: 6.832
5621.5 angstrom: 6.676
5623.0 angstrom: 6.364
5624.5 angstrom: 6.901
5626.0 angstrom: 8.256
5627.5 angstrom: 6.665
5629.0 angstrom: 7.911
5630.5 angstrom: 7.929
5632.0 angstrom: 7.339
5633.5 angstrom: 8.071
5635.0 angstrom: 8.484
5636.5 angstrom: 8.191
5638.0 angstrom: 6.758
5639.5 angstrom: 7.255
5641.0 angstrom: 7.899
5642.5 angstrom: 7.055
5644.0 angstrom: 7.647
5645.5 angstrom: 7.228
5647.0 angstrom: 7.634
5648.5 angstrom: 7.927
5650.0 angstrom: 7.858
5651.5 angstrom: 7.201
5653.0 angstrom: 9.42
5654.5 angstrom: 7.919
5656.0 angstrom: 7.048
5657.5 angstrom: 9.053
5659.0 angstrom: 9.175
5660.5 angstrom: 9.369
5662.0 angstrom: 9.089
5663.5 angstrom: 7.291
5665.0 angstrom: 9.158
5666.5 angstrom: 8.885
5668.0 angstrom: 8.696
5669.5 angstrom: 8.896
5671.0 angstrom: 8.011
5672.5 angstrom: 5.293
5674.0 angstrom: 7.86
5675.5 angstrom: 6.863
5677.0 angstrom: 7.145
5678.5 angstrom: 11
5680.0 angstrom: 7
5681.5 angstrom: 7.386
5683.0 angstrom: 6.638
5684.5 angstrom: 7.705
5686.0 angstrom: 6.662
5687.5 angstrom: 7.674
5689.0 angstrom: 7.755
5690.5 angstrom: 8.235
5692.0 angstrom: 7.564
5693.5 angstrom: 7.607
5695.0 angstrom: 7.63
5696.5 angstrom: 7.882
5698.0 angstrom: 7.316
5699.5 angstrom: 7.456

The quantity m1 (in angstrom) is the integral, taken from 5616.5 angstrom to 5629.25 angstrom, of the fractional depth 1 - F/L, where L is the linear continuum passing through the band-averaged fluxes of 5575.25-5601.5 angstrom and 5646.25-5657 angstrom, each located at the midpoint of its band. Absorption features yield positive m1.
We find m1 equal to 0.8 angstrom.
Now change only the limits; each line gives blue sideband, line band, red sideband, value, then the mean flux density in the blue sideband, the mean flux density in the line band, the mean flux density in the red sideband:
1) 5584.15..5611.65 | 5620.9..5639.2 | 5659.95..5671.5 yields 1.53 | 7.66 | 7.46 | 8.68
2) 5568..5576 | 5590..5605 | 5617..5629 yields 0.39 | 7.84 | 7.3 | 7.16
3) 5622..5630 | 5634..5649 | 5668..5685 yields -0.51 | 7.22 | 7.61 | 7.66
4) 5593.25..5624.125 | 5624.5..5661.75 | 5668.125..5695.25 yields -1.65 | 7.47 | 7.88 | 7.63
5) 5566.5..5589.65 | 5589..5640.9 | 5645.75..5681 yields 1.97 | 7.59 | 7.53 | 8.15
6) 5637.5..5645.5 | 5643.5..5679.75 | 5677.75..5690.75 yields -2.91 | 7.33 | 8.14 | 7.77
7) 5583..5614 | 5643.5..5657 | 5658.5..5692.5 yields 0.08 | 7.58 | 7.79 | 7.97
